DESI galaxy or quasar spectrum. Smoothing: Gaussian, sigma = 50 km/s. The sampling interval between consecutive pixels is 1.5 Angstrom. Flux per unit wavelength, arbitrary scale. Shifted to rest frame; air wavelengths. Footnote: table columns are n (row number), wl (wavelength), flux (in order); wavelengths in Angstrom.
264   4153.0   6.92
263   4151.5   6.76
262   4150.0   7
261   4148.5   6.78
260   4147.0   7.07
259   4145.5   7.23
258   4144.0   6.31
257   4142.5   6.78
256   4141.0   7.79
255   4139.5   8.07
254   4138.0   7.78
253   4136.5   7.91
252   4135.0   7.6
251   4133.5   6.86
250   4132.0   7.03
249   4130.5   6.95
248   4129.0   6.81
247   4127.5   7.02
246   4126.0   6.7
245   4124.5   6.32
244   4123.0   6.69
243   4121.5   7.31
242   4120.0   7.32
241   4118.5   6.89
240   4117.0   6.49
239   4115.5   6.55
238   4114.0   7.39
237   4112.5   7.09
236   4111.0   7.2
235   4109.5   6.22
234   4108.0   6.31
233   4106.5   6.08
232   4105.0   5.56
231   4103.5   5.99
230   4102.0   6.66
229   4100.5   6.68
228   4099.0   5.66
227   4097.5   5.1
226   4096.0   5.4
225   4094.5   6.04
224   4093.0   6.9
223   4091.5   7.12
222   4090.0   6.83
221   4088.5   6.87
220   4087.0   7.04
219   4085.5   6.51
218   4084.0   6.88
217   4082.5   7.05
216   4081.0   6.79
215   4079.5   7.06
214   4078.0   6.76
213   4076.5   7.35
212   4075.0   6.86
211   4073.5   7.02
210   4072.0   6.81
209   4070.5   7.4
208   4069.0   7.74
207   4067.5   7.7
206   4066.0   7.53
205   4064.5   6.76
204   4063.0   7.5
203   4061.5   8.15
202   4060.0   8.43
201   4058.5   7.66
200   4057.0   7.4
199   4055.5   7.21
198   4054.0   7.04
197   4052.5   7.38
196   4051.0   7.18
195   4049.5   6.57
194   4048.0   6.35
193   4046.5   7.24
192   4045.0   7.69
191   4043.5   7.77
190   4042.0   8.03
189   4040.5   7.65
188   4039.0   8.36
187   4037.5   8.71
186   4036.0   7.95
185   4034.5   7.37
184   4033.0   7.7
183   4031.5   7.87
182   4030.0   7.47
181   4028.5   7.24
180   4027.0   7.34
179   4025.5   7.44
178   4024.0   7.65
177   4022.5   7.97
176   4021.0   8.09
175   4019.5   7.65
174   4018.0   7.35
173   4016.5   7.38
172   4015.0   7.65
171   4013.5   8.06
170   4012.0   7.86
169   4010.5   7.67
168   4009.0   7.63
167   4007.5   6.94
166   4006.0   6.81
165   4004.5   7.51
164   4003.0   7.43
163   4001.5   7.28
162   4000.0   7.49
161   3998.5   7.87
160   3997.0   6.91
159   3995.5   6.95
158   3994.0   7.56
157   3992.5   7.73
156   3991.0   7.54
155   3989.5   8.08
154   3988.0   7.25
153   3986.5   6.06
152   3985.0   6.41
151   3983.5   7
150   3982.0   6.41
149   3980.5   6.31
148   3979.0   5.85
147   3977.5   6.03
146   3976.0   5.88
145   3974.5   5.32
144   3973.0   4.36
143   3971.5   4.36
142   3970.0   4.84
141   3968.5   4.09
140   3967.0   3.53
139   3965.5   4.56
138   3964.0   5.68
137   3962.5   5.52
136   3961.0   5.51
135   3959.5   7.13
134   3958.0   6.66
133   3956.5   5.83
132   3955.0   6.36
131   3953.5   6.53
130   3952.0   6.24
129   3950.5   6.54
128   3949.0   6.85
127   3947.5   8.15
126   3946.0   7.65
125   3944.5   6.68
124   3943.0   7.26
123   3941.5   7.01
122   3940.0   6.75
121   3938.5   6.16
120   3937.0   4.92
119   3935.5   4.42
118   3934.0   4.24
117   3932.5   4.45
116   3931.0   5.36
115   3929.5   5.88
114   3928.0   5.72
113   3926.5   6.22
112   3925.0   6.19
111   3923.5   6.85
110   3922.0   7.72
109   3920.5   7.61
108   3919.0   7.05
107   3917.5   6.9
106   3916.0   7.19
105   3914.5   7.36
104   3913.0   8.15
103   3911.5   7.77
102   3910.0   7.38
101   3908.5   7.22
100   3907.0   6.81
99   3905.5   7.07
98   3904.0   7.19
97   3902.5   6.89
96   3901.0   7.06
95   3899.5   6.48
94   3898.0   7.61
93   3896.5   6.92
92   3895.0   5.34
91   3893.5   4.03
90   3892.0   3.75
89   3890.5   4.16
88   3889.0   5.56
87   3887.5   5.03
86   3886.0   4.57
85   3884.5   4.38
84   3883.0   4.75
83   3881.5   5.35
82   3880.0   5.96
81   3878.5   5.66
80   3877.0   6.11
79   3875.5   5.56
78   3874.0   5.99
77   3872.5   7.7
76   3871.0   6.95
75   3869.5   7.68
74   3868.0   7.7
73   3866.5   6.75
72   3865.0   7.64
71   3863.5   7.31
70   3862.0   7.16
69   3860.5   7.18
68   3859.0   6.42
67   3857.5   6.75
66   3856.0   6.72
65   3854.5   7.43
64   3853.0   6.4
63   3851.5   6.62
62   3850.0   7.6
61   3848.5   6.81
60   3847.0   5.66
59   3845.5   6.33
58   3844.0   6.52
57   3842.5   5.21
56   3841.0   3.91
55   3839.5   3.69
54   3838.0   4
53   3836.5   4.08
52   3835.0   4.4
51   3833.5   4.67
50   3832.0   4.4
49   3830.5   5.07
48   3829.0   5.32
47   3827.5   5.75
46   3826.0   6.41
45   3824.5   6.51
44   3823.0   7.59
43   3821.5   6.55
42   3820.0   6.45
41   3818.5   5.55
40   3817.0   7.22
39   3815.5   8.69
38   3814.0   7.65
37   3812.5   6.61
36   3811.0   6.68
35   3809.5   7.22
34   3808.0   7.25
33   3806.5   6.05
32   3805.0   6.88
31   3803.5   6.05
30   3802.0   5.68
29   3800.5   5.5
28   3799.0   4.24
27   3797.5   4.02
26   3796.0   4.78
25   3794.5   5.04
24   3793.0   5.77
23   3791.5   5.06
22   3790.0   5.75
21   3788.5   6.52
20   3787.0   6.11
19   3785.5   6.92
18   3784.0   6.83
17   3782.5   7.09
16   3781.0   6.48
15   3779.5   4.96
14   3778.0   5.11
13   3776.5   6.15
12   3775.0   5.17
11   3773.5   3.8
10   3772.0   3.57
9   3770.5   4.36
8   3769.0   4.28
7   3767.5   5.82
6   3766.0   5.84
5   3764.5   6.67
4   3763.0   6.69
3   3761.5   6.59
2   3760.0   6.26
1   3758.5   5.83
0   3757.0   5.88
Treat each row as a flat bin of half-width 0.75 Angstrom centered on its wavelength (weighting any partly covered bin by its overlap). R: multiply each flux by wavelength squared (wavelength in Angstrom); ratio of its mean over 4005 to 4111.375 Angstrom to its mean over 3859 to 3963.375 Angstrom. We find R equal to 1.21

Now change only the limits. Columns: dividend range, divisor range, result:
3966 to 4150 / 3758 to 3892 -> 1.32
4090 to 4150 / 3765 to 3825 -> 1.34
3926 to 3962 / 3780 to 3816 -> 1.08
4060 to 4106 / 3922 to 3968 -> 1.21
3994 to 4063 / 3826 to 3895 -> 1.42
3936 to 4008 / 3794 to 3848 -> 1.20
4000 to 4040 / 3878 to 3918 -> 1.31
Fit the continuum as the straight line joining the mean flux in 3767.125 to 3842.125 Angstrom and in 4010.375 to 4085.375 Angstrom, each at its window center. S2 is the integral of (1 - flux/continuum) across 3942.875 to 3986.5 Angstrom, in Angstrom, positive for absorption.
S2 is 5.6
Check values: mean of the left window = 5.67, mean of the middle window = 5.97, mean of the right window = 7.47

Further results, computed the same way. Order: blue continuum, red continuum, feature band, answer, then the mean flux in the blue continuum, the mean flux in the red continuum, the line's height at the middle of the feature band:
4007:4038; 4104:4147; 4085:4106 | 2.5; 7.66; 6.93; 7.15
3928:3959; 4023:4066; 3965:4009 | 2.6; 6.19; 7.54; 6.77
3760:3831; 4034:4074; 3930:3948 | 2.0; 5.97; 7.51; 6.82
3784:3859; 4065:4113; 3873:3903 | 2.9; 5.97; 6.69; 6.15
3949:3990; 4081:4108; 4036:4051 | -3.5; 5.87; 6.38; 6.17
